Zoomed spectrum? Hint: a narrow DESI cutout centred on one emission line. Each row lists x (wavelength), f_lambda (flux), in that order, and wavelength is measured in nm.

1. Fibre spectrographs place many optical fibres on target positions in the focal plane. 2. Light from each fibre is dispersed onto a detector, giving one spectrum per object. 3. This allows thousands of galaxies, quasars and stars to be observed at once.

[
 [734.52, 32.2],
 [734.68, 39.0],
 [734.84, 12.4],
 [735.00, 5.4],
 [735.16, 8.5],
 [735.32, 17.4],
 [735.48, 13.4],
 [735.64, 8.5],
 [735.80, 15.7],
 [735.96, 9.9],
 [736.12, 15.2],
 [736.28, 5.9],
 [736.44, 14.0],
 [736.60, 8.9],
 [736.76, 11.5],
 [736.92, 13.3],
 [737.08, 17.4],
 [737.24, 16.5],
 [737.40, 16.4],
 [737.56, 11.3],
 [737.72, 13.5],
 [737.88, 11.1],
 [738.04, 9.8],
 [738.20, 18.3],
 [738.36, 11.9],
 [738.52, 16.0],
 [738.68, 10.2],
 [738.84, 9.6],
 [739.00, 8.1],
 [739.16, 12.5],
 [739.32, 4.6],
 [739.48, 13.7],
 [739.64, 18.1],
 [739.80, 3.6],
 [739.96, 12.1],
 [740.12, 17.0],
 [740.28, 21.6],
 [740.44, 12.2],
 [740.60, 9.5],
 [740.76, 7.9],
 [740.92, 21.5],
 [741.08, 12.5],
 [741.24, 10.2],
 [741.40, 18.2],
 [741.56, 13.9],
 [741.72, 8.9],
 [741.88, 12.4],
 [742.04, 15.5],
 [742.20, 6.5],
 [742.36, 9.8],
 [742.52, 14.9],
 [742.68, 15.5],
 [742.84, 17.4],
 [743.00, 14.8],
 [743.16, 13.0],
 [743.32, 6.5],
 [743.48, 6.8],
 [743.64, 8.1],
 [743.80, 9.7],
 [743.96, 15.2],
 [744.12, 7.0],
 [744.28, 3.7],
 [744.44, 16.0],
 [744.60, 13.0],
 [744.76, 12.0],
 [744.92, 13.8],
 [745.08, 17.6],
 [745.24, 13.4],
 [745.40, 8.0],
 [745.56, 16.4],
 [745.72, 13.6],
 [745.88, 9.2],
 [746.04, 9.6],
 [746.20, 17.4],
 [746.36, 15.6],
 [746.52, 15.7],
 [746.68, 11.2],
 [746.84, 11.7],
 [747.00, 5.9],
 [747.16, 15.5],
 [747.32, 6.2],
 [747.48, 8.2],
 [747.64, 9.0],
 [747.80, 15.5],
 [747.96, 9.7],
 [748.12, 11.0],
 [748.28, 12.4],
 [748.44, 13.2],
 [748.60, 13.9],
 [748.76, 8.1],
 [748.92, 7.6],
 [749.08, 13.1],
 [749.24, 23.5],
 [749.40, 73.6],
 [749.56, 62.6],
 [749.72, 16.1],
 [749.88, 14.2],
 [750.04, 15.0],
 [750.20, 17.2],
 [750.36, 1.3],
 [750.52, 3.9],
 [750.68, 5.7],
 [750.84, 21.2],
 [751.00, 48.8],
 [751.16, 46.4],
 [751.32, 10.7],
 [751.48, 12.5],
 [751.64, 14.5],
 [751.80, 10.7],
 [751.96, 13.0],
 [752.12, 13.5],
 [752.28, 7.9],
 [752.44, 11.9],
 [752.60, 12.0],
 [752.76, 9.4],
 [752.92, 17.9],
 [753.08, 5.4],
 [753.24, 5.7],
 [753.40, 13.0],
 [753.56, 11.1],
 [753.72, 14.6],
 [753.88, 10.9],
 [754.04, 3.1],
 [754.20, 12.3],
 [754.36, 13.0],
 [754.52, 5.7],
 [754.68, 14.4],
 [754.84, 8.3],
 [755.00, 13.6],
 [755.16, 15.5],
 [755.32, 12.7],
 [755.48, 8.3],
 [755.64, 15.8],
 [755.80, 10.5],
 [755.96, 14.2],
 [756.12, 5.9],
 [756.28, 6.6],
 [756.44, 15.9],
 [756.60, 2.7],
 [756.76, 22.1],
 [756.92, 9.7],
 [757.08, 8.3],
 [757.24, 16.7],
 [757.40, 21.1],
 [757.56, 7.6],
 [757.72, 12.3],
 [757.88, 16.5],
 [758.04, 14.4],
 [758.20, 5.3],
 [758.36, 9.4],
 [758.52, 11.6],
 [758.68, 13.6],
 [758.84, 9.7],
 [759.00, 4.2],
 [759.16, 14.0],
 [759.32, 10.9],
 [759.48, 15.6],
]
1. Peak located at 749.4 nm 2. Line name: [S II] 6716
